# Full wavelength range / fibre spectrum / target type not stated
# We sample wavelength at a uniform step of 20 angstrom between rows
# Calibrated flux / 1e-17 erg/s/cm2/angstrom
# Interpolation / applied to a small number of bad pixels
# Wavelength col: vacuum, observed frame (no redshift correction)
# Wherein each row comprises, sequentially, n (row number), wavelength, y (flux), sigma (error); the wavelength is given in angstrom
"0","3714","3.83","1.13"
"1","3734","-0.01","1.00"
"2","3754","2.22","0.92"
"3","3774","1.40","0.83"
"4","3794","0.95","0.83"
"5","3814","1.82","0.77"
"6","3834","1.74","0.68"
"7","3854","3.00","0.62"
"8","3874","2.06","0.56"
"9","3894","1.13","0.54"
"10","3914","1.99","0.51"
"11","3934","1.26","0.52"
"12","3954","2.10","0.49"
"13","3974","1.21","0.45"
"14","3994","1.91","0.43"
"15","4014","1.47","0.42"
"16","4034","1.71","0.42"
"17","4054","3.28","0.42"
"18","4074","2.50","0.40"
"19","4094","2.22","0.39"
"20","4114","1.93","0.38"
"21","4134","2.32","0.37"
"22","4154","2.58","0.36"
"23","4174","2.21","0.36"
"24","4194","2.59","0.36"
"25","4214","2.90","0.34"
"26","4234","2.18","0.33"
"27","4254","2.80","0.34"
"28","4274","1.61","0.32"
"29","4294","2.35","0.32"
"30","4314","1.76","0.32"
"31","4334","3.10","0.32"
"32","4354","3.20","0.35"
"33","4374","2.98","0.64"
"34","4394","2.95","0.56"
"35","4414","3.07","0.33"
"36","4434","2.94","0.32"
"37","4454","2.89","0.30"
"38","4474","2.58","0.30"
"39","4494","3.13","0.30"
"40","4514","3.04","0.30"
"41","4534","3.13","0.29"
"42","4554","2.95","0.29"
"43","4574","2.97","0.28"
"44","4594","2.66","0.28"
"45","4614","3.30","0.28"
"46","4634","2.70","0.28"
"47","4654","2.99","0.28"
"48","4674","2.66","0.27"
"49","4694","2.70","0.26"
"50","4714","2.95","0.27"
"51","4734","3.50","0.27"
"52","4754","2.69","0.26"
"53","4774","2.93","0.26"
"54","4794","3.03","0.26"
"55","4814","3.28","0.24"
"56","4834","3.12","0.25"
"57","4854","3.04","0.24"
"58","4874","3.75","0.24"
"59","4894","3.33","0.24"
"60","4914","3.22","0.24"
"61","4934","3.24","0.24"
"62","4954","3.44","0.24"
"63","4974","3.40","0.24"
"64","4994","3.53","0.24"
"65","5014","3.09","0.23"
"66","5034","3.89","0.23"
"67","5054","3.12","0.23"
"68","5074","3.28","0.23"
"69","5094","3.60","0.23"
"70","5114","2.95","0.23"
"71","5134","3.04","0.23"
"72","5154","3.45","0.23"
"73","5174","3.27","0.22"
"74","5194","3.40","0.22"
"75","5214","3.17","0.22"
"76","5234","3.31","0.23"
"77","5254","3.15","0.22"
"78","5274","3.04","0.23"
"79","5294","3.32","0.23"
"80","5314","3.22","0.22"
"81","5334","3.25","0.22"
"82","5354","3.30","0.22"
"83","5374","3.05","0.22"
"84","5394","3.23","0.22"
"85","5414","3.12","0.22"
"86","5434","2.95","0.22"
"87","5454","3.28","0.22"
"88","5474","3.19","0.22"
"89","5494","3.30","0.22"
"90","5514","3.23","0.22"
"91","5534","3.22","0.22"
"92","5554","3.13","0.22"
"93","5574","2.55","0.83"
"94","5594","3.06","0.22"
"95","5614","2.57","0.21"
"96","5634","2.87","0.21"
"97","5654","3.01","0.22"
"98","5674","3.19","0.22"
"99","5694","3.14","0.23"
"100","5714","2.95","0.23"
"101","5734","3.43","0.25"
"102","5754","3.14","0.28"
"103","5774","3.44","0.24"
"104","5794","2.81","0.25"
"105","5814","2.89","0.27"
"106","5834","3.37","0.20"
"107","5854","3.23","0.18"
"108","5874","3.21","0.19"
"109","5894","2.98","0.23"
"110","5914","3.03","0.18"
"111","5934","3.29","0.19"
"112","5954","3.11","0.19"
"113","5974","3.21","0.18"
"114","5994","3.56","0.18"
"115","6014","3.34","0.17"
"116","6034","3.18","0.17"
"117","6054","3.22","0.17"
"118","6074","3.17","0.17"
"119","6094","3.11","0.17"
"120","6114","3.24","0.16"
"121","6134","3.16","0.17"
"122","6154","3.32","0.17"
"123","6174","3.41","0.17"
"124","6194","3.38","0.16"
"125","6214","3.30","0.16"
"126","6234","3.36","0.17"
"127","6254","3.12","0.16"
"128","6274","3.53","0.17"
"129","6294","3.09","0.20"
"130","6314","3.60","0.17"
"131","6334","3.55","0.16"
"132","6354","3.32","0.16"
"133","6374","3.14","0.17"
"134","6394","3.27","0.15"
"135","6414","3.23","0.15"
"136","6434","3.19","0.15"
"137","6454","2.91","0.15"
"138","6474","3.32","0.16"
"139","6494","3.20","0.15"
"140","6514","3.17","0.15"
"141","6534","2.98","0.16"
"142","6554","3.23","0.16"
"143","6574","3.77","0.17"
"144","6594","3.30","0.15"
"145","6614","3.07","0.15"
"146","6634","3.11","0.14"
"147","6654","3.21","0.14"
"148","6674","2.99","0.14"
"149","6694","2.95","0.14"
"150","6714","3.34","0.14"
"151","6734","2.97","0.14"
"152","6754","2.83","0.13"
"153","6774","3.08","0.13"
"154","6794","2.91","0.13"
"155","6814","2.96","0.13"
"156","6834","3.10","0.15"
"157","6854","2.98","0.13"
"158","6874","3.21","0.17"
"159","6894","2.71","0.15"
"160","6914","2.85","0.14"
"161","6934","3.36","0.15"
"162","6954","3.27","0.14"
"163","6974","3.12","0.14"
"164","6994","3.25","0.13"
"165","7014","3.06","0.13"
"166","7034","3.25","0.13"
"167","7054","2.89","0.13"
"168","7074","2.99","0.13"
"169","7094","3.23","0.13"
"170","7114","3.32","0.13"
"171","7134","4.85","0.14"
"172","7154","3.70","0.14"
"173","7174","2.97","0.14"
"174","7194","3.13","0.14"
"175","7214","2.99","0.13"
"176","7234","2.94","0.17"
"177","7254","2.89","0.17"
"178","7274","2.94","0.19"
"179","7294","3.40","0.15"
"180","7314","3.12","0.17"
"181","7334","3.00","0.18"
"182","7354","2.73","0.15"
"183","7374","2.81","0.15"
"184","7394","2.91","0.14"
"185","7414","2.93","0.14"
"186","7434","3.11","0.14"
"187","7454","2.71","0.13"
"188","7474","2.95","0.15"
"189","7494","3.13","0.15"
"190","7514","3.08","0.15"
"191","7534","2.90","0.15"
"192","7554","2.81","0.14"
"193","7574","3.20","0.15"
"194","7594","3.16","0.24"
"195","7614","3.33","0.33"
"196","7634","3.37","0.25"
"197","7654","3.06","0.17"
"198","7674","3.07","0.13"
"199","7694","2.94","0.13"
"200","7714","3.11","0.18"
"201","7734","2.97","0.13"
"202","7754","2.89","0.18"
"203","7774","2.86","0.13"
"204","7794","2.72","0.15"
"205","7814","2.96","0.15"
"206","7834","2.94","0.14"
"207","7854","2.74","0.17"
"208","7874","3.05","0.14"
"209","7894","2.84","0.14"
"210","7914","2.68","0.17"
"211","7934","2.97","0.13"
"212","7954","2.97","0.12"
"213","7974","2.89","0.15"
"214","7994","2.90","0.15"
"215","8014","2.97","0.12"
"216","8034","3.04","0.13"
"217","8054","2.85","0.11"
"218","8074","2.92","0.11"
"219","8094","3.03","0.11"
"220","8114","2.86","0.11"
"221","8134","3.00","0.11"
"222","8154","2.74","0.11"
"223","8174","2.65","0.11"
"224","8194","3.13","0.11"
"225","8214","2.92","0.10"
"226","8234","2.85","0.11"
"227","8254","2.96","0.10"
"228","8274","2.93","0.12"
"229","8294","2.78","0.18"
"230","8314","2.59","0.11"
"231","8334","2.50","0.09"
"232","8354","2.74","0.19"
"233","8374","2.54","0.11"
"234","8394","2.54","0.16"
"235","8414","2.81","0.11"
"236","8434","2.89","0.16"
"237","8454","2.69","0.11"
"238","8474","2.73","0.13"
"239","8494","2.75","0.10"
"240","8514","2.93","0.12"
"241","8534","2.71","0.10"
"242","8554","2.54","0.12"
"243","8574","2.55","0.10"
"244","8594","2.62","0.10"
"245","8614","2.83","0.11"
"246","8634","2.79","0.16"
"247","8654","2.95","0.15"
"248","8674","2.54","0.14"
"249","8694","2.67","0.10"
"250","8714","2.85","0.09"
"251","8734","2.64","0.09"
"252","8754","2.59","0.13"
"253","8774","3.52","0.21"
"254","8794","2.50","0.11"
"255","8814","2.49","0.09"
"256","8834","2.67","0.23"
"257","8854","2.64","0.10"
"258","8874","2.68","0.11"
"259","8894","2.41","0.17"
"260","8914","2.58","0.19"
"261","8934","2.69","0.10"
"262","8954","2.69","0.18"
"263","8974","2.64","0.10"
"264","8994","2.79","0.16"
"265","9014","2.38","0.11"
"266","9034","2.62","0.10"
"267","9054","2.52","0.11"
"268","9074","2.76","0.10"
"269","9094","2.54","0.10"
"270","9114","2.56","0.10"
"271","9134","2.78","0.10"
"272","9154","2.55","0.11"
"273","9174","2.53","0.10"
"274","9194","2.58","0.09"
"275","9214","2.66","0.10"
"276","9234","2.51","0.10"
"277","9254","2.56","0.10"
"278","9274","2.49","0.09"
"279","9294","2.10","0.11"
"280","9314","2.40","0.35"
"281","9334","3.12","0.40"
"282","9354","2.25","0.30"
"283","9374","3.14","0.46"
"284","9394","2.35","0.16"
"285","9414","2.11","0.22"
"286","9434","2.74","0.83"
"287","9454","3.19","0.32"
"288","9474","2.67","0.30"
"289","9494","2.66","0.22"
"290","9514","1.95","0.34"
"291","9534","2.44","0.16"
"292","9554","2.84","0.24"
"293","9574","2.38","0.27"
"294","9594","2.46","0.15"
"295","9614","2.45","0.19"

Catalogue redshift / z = 0.09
